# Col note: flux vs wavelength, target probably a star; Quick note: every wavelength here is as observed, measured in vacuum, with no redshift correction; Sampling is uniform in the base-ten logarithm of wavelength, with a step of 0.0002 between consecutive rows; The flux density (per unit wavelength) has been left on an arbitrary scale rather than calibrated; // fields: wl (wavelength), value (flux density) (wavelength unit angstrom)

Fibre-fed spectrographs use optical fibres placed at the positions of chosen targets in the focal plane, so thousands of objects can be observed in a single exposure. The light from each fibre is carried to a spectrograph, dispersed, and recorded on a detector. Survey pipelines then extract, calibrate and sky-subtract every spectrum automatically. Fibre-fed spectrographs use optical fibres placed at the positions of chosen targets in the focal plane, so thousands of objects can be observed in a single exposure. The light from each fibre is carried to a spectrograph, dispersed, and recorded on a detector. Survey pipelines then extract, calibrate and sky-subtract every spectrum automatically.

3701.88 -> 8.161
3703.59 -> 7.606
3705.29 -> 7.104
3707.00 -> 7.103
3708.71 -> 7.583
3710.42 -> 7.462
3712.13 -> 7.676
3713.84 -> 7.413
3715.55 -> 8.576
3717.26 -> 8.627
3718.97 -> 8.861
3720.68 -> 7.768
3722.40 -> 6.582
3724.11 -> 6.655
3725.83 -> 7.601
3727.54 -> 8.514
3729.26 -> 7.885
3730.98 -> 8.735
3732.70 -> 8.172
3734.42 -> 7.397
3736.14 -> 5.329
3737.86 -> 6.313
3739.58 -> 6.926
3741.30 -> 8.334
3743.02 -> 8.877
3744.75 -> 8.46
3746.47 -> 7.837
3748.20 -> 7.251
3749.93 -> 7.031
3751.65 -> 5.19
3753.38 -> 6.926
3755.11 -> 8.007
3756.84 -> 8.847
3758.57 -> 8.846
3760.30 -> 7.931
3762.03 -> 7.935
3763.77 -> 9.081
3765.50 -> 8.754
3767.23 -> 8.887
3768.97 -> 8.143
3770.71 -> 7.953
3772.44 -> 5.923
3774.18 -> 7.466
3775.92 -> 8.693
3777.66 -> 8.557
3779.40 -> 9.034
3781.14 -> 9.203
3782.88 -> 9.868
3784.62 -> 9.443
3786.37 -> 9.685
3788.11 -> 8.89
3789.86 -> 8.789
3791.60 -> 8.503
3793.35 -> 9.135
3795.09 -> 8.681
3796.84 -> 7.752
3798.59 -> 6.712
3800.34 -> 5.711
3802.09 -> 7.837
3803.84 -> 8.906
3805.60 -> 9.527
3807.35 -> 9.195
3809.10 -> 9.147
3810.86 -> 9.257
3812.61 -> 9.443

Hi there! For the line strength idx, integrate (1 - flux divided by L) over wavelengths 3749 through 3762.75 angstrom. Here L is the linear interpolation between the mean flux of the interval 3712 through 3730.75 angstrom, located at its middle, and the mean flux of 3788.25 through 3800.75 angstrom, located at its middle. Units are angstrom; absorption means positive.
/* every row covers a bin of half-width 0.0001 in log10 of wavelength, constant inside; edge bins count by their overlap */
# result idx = 0.6 angstrom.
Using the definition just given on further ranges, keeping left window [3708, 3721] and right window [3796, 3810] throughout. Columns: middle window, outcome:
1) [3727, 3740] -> 1.0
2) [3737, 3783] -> 0.4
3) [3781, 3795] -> -1.9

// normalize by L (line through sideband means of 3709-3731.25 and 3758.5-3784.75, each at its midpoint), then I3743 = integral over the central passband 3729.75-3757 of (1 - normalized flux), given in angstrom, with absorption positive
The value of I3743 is 2.24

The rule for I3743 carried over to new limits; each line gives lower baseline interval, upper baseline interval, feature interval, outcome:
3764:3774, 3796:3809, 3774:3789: -2.0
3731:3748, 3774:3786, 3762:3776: 0.9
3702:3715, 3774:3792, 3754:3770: 0.2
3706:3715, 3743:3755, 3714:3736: -1.3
